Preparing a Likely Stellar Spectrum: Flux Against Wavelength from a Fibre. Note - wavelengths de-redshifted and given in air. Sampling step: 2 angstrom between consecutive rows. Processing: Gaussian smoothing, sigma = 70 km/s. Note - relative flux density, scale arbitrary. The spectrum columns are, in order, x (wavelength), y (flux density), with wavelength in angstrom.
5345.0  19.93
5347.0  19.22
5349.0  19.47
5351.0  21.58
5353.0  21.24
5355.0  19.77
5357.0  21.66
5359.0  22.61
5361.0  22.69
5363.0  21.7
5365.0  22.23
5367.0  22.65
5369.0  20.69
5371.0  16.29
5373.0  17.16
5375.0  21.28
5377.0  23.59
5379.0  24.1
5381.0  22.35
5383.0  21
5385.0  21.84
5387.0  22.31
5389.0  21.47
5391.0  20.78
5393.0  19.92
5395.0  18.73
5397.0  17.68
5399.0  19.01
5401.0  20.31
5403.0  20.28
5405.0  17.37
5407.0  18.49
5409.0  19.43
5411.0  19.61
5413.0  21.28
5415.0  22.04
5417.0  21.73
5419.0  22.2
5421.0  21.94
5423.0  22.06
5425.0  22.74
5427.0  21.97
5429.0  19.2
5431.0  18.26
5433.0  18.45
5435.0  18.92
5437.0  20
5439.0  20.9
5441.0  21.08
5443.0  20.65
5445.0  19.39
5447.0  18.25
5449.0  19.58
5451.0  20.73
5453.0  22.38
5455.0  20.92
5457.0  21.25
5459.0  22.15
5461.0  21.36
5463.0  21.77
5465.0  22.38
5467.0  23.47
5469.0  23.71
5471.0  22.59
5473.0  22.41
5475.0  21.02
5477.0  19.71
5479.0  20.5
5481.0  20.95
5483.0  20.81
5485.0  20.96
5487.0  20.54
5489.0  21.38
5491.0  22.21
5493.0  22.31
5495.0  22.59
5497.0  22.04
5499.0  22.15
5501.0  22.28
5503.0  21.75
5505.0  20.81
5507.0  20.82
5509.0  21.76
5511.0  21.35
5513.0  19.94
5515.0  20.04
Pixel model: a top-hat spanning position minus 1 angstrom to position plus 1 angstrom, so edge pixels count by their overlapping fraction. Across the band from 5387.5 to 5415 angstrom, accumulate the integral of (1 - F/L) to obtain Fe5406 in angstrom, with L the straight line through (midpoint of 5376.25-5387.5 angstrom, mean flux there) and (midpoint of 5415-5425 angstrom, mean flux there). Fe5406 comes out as 3.2 angstrom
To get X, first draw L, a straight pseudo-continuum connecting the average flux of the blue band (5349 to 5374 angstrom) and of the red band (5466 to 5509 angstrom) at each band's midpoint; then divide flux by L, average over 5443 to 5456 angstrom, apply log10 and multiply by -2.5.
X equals 0.06 mag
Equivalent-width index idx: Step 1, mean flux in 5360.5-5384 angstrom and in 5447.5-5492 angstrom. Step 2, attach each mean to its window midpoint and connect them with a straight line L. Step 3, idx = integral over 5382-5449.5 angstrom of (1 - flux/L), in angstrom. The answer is 3.5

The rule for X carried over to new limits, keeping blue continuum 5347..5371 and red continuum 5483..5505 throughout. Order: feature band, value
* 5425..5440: 0.08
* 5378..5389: -0.05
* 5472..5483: 0.04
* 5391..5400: 0.12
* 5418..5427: -0.04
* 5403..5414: 0.11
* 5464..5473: -0.07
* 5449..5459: 0.02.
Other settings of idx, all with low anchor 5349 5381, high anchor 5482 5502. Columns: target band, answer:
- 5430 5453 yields 1.9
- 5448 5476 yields -0.3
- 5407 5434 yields 0.9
